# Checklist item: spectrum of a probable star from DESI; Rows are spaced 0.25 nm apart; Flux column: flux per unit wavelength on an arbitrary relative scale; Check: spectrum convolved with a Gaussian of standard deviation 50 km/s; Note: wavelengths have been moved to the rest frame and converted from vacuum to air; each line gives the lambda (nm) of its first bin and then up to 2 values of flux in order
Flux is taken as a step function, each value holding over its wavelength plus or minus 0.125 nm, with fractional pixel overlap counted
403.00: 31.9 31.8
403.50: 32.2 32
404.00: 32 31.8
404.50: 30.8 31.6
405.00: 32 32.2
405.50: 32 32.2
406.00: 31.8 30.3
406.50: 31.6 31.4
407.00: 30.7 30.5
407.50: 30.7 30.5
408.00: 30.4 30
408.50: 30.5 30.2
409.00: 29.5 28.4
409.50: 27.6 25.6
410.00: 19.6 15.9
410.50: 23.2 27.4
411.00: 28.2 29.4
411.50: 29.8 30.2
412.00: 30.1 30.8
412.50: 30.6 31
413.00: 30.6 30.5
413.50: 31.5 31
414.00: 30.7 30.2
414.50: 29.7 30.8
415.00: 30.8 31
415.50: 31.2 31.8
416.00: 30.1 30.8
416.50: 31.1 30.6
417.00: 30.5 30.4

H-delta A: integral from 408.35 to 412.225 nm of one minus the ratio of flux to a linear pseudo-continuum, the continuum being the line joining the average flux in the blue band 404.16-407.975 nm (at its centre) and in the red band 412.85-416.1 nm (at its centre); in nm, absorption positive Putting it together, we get 0.485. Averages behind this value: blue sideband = 31.3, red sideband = 30.8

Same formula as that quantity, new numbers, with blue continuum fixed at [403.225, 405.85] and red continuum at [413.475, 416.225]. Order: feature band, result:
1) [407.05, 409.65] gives 0.137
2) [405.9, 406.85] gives 0.013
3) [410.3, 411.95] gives 0.190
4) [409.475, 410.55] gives 0.325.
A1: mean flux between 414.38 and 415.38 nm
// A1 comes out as 30.6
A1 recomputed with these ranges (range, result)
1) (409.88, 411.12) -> 22.9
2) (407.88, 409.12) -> 30.1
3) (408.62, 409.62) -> 28.9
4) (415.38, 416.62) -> 31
